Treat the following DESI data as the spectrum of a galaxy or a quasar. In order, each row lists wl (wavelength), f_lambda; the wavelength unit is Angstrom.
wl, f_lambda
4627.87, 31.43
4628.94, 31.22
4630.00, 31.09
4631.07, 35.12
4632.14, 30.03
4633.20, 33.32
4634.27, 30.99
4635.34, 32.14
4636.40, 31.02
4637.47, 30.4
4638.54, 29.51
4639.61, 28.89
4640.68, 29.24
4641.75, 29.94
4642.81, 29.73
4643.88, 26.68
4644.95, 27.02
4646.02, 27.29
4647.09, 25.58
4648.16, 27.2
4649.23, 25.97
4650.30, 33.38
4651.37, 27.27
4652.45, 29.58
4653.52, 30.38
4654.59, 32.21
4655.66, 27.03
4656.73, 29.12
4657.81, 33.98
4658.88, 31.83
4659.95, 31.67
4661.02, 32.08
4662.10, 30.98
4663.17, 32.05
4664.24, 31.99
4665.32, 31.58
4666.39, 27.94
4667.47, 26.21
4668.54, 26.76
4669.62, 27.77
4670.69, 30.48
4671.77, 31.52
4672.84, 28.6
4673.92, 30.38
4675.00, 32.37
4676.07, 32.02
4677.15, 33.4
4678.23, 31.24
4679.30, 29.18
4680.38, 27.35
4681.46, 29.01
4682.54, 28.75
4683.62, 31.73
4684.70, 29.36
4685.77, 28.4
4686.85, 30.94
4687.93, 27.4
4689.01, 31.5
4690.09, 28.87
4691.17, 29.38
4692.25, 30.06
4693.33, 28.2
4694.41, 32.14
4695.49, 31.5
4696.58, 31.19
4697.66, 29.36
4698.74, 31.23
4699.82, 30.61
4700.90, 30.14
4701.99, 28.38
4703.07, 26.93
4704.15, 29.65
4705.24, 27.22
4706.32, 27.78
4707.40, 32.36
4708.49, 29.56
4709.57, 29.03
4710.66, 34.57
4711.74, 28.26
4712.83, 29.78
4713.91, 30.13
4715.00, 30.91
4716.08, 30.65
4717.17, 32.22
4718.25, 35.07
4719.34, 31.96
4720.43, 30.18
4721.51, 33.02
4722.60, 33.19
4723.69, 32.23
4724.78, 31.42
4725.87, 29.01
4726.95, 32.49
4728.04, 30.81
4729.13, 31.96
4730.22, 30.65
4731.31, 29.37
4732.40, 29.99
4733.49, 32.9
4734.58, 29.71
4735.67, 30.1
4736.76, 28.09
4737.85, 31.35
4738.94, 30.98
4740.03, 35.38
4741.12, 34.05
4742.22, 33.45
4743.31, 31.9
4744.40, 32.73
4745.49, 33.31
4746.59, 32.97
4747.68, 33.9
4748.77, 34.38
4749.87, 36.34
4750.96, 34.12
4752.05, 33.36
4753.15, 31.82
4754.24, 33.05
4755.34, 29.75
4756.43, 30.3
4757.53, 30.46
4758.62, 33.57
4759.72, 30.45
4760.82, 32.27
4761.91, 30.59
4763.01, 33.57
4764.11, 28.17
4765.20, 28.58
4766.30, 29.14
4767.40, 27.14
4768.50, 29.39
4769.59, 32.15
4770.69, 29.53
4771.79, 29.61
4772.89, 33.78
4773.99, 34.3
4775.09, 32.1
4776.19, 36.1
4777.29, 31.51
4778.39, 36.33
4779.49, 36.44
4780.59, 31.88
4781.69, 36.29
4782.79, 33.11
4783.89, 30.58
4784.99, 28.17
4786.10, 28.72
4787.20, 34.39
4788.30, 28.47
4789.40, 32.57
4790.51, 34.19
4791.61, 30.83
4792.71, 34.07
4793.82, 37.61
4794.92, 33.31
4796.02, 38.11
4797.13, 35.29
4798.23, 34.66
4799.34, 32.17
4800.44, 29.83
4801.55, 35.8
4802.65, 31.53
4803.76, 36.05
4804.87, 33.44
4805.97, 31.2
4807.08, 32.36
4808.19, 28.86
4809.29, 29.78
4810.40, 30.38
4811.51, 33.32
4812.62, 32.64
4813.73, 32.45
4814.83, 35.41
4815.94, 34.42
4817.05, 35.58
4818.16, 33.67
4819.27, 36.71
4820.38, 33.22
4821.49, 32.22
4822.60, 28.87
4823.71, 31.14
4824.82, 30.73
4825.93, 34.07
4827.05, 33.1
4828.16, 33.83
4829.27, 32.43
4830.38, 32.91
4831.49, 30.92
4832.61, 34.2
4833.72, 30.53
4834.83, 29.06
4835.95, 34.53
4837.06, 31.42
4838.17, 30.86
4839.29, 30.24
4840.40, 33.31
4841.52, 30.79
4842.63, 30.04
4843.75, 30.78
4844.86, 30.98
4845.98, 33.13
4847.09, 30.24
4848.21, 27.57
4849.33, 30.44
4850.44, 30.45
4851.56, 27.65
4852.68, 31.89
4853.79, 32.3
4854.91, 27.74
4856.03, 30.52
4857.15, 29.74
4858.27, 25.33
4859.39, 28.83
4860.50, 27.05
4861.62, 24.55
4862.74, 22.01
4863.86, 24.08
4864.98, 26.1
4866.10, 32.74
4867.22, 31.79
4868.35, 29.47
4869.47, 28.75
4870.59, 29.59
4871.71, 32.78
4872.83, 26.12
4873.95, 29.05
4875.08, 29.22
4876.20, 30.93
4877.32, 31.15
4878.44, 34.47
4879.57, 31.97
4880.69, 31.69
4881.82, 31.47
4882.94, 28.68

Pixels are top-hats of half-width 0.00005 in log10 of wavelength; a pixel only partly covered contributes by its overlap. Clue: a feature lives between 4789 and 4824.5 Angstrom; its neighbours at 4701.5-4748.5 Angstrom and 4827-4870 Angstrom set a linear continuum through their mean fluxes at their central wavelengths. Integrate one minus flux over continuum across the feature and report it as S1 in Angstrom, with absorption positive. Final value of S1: -3.21 Angstrom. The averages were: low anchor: 31.2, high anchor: 30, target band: 33.2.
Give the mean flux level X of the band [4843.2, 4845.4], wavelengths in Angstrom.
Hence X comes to 31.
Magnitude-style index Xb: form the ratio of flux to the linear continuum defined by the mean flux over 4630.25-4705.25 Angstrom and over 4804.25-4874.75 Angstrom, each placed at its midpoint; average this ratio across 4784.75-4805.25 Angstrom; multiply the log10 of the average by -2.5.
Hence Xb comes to -0.09 mag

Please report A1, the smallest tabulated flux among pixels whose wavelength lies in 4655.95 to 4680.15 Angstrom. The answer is 26.21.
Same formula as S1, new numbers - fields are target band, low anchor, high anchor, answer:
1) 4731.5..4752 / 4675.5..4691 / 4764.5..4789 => -0.96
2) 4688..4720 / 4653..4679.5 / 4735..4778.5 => 0.90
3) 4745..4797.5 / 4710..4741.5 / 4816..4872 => -2.23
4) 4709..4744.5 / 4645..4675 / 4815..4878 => -1.69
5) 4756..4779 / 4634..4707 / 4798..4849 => -0.09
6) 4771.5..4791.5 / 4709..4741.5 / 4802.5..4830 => -0.32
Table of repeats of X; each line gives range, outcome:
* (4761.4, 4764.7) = 30.8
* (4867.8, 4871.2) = 29.4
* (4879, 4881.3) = 31.7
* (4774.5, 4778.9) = 34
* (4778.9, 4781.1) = 34.3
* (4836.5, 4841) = 31.5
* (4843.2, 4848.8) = 30.5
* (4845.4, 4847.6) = 31.7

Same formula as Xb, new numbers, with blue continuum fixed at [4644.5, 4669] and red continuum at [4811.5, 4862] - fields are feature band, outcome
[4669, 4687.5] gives -0.01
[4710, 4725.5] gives -0.05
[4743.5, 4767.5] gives -0.05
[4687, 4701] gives -0.01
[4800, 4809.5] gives -0.04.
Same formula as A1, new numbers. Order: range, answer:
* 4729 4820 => 27.14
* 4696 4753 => 26.93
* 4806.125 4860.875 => 25.33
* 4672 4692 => 27.35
